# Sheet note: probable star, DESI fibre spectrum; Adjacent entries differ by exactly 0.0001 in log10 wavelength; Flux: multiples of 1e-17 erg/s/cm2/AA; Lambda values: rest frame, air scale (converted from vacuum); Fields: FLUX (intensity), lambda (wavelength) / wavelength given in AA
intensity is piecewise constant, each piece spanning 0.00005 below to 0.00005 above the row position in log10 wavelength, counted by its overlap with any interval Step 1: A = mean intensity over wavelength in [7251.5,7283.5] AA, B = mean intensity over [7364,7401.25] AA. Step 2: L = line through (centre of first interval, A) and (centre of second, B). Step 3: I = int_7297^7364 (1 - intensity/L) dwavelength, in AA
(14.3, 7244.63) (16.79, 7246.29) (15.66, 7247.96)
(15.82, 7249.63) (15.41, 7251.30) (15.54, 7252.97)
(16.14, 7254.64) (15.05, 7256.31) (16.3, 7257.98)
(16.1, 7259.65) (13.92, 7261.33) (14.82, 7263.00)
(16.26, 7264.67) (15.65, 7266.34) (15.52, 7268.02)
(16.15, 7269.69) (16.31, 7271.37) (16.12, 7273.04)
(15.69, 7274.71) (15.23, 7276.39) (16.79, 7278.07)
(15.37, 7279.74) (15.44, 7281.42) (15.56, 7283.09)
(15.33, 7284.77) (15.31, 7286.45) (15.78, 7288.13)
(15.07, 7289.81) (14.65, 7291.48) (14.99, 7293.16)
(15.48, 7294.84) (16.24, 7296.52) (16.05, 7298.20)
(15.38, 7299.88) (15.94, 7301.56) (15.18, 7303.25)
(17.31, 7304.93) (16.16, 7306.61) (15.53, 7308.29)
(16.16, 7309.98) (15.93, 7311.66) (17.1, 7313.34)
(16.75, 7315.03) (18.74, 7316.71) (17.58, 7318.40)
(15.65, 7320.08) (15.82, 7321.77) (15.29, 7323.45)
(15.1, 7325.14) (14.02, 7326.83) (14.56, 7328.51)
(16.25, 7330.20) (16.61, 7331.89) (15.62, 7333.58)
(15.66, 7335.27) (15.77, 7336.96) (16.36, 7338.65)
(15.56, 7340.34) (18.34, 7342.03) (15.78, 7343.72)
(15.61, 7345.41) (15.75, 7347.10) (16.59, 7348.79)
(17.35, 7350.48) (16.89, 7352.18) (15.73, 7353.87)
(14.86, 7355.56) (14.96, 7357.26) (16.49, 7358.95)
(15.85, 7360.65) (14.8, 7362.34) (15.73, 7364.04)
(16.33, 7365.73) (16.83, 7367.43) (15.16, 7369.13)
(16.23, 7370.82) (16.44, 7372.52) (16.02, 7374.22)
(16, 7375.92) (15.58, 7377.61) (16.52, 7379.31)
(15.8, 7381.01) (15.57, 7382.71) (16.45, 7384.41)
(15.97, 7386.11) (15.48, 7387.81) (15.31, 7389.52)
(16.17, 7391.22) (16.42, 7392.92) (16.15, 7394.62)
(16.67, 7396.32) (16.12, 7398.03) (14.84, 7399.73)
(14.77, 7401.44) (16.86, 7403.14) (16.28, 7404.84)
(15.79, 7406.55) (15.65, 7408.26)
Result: -0.78 AA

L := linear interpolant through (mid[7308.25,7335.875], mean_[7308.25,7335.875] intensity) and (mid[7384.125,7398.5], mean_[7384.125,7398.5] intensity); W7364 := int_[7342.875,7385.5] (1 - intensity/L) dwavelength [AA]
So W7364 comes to 0.21 AA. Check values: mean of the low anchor 16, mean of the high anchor 16.1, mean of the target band 16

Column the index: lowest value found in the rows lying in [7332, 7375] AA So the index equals 14.8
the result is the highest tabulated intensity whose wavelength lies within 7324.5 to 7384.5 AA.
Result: 18.34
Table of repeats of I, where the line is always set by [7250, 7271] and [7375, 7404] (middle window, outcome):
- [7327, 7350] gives -0.30 AA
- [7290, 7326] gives -0.73 AA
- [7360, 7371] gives 0.03 AA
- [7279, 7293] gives 0.32 AA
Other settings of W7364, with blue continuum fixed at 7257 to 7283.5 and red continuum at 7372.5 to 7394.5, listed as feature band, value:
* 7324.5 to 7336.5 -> 0.3 AA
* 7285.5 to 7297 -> 0.3 AA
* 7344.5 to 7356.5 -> -0.2 AA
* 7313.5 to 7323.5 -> -0.6 AA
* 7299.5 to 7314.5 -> -0.3 AA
